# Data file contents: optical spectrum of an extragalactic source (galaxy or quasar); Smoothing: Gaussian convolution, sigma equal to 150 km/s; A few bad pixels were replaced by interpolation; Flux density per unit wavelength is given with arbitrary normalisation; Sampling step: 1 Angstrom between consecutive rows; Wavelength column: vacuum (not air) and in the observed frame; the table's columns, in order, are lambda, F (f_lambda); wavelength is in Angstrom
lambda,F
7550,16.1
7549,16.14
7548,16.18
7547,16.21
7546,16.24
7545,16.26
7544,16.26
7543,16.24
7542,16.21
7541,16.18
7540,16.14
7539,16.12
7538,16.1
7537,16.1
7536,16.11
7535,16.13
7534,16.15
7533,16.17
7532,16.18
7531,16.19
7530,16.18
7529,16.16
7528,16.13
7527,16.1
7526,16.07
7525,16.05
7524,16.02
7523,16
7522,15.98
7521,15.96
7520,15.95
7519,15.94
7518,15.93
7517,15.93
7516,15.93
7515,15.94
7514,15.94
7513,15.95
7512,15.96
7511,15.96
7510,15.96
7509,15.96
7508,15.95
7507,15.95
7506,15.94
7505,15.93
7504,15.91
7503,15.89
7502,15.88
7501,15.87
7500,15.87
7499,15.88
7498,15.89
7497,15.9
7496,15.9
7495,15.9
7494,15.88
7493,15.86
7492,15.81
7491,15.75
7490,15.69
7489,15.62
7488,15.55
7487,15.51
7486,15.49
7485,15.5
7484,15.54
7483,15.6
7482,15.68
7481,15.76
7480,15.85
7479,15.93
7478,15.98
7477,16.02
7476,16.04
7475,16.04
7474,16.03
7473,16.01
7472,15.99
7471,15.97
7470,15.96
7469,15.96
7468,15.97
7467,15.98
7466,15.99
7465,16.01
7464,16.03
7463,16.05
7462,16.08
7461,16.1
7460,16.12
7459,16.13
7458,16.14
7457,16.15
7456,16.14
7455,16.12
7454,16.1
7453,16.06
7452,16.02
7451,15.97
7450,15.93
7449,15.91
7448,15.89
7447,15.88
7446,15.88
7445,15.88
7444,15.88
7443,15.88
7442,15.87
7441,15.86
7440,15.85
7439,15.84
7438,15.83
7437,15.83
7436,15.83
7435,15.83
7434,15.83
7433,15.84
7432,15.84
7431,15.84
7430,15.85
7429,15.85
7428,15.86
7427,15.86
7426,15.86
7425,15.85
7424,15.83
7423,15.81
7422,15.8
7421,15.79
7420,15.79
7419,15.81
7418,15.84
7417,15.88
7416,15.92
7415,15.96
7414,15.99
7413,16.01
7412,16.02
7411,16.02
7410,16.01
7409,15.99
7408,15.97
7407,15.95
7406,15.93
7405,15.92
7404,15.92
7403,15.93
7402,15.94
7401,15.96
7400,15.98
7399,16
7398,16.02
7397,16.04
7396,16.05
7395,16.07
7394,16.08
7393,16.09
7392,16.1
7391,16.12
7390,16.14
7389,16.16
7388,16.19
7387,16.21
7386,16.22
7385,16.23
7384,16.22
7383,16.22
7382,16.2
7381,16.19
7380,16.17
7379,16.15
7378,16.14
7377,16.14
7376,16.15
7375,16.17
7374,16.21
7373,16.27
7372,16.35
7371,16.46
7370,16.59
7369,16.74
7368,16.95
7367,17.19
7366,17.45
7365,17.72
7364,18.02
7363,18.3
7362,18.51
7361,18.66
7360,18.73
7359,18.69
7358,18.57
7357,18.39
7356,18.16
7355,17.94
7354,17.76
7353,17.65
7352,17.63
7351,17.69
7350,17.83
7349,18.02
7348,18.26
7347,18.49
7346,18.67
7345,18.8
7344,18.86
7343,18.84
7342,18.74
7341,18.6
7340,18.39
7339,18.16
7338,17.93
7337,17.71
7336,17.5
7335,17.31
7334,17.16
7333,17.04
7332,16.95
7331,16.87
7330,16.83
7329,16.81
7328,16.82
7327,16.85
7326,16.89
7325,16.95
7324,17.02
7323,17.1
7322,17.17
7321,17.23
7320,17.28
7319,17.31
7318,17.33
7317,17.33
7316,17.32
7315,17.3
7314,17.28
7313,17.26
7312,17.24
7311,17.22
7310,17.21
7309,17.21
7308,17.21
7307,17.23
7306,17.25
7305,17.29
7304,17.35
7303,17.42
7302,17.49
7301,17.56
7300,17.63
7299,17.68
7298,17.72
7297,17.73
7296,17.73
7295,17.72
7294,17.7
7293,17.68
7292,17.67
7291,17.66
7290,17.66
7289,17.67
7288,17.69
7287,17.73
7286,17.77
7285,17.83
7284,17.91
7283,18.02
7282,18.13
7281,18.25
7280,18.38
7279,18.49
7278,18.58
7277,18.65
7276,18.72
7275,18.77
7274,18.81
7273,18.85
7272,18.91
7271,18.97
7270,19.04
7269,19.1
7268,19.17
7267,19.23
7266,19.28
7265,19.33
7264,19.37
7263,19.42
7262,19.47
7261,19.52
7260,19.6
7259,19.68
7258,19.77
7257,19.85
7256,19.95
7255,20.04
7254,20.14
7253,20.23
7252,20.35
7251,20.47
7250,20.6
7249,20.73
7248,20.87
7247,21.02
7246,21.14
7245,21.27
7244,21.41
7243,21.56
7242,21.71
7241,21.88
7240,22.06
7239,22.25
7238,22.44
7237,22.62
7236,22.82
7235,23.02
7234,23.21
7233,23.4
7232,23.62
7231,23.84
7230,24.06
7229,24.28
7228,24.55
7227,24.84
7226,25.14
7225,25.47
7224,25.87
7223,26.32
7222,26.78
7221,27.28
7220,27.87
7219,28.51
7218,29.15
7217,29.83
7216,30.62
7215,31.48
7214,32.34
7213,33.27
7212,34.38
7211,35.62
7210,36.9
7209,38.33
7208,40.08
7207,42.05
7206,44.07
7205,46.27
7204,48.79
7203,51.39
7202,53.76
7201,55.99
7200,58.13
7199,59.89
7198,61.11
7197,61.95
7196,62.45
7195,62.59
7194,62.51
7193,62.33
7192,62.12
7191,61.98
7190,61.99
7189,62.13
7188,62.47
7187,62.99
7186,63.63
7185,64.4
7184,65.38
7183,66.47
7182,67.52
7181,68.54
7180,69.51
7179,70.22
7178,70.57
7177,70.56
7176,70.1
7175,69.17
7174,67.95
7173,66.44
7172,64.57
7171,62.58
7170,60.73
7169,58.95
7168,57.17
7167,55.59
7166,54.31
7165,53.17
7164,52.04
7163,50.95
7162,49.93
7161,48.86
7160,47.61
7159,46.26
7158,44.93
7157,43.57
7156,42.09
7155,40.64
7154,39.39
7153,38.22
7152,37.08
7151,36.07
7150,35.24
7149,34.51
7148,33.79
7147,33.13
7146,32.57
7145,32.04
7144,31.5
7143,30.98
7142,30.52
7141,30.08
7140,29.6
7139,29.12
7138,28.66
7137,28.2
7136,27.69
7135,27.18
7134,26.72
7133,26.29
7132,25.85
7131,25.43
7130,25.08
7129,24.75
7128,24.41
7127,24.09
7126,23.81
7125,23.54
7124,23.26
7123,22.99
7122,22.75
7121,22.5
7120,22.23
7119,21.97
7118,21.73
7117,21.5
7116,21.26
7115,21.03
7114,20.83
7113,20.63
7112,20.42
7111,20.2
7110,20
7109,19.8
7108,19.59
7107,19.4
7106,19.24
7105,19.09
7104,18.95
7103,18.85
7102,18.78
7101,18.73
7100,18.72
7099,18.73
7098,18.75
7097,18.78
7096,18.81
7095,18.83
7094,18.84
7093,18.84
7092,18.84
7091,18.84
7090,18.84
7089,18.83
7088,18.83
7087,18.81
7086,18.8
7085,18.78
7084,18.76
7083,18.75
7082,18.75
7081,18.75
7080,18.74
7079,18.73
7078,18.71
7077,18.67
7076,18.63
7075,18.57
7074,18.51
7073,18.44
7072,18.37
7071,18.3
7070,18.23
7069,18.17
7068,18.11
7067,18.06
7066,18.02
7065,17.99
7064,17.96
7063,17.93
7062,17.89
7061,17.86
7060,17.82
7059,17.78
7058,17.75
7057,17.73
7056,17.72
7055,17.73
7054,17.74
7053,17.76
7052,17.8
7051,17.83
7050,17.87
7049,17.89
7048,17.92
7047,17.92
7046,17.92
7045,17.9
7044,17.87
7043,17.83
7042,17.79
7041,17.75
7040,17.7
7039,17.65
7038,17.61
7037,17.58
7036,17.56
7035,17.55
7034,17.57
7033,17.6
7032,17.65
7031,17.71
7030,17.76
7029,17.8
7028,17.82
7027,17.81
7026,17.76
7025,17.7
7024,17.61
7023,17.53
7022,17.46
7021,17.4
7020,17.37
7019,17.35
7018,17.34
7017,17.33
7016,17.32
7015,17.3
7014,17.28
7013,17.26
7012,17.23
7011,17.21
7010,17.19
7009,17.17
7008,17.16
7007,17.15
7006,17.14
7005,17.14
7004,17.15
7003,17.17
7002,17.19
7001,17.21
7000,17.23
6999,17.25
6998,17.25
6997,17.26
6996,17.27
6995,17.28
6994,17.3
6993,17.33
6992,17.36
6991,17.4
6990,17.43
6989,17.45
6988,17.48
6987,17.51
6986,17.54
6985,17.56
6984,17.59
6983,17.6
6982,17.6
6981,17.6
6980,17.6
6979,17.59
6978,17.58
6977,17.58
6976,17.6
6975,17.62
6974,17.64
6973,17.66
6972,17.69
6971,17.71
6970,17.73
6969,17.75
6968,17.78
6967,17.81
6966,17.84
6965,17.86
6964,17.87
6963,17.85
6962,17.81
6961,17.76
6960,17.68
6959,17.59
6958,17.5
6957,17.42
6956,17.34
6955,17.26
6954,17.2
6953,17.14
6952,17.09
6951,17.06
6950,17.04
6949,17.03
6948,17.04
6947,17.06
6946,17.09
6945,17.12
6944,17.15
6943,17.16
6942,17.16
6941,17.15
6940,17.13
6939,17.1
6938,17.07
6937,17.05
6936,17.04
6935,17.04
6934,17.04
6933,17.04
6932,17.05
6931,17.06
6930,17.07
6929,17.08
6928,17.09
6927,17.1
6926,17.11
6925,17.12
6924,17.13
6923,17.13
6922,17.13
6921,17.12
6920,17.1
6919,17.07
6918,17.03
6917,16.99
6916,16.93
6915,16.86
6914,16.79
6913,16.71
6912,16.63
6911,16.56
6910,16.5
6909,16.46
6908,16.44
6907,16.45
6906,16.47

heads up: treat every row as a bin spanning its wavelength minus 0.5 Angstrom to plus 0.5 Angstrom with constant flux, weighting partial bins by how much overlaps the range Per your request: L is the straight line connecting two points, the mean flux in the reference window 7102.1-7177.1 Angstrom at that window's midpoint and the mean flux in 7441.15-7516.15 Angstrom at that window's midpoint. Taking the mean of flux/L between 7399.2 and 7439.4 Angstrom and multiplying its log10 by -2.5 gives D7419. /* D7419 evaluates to 0.21 mag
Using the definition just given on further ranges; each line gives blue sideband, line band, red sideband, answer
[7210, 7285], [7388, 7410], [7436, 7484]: 0.12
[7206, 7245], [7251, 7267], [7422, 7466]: 0.29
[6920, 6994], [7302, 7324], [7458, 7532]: -0.05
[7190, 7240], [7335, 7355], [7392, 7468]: 0.33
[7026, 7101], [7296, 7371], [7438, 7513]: -0.06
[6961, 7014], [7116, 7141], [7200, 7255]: -0.04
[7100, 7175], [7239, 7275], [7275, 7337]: 0.10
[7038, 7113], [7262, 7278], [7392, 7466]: -0.12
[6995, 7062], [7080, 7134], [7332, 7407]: -0.19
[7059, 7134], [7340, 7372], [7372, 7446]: -0.08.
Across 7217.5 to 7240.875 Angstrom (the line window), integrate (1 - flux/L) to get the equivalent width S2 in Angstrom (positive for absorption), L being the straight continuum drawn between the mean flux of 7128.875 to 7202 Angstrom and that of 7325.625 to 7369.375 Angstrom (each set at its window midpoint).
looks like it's 8.4 Angstrom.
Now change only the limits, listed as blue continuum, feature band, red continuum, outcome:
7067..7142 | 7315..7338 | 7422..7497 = 0.9 Angstrom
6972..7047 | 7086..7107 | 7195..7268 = 3.1 Angstrom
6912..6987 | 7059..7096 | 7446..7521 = -3.3 Angstrom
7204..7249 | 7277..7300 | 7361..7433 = 5.5 Angstrom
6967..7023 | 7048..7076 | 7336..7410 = -1.1 Angstrom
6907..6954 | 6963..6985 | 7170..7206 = 6.2 Angstrom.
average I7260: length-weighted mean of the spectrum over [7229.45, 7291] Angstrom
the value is 20.1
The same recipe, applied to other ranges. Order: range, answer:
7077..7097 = 18.8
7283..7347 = 17.5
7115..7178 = 38.4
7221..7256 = 22.7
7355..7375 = 17.6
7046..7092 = 18.3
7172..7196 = 65.6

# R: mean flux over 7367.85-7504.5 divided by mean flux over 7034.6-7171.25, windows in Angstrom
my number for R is 0.63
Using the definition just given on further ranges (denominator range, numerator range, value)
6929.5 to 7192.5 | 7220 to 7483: 0.70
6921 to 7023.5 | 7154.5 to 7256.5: 2.45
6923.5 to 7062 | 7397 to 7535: 0.91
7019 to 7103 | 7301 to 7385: 0.96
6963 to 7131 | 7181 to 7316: 1.56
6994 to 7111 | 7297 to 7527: 0.91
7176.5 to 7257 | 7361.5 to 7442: 0.41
